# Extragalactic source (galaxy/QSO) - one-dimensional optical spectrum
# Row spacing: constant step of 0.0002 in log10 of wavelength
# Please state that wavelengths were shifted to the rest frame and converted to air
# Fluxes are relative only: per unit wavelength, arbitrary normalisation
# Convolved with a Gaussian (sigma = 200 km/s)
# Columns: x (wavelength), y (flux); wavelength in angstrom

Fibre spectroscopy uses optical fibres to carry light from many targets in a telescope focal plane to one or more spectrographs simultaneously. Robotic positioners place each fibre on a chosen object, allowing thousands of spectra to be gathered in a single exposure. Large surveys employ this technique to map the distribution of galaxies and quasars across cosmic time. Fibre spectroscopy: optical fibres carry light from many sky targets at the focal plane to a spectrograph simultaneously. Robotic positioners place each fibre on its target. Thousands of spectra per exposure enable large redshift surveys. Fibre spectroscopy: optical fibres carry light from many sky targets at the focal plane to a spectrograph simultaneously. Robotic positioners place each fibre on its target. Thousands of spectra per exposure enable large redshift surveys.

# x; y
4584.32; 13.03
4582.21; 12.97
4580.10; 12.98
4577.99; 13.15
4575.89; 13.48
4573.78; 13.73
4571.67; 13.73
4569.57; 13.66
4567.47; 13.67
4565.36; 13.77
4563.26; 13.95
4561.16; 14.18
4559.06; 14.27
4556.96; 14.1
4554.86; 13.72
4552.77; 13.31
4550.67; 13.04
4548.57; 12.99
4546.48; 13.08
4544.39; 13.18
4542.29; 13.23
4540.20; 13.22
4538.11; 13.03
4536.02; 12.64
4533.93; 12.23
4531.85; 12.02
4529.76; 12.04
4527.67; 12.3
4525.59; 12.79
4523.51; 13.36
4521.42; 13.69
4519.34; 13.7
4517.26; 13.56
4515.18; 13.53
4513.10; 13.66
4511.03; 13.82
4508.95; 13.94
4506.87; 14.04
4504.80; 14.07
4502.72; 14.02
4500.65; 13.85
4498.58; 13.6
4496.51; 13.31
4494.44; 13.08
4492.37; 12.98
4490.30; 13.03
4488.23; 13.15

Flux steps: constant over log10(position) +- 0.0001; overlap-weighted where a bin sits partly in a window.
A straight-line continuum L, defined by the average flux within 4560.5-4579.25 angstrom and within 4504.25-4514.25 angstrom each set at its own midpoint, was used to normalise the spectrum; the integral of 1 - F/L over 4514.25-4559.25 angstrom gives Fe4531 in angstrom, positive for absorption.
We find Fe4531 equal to 2.2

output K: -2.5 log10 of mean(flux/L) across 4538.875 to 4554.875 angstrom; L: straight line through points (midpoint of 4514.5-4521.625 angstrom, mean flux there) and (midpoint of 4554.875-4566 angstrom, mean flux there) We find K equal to 0.06 mag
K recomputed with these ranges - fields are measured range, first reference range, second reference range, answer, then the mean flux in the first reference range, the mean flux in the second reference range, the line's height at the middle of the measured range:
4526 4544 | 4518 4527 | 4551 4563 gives 0.08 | 13.4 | 13.9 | 13.5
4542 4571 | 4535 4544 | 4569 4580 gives -0.03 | 13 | 13.5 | 13.3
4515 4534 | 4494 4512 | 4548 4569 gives 0.07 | 13.8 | 13.7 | 13.7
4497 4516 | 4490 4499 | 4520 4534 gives -0.07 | 13.2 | 12.7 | 13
